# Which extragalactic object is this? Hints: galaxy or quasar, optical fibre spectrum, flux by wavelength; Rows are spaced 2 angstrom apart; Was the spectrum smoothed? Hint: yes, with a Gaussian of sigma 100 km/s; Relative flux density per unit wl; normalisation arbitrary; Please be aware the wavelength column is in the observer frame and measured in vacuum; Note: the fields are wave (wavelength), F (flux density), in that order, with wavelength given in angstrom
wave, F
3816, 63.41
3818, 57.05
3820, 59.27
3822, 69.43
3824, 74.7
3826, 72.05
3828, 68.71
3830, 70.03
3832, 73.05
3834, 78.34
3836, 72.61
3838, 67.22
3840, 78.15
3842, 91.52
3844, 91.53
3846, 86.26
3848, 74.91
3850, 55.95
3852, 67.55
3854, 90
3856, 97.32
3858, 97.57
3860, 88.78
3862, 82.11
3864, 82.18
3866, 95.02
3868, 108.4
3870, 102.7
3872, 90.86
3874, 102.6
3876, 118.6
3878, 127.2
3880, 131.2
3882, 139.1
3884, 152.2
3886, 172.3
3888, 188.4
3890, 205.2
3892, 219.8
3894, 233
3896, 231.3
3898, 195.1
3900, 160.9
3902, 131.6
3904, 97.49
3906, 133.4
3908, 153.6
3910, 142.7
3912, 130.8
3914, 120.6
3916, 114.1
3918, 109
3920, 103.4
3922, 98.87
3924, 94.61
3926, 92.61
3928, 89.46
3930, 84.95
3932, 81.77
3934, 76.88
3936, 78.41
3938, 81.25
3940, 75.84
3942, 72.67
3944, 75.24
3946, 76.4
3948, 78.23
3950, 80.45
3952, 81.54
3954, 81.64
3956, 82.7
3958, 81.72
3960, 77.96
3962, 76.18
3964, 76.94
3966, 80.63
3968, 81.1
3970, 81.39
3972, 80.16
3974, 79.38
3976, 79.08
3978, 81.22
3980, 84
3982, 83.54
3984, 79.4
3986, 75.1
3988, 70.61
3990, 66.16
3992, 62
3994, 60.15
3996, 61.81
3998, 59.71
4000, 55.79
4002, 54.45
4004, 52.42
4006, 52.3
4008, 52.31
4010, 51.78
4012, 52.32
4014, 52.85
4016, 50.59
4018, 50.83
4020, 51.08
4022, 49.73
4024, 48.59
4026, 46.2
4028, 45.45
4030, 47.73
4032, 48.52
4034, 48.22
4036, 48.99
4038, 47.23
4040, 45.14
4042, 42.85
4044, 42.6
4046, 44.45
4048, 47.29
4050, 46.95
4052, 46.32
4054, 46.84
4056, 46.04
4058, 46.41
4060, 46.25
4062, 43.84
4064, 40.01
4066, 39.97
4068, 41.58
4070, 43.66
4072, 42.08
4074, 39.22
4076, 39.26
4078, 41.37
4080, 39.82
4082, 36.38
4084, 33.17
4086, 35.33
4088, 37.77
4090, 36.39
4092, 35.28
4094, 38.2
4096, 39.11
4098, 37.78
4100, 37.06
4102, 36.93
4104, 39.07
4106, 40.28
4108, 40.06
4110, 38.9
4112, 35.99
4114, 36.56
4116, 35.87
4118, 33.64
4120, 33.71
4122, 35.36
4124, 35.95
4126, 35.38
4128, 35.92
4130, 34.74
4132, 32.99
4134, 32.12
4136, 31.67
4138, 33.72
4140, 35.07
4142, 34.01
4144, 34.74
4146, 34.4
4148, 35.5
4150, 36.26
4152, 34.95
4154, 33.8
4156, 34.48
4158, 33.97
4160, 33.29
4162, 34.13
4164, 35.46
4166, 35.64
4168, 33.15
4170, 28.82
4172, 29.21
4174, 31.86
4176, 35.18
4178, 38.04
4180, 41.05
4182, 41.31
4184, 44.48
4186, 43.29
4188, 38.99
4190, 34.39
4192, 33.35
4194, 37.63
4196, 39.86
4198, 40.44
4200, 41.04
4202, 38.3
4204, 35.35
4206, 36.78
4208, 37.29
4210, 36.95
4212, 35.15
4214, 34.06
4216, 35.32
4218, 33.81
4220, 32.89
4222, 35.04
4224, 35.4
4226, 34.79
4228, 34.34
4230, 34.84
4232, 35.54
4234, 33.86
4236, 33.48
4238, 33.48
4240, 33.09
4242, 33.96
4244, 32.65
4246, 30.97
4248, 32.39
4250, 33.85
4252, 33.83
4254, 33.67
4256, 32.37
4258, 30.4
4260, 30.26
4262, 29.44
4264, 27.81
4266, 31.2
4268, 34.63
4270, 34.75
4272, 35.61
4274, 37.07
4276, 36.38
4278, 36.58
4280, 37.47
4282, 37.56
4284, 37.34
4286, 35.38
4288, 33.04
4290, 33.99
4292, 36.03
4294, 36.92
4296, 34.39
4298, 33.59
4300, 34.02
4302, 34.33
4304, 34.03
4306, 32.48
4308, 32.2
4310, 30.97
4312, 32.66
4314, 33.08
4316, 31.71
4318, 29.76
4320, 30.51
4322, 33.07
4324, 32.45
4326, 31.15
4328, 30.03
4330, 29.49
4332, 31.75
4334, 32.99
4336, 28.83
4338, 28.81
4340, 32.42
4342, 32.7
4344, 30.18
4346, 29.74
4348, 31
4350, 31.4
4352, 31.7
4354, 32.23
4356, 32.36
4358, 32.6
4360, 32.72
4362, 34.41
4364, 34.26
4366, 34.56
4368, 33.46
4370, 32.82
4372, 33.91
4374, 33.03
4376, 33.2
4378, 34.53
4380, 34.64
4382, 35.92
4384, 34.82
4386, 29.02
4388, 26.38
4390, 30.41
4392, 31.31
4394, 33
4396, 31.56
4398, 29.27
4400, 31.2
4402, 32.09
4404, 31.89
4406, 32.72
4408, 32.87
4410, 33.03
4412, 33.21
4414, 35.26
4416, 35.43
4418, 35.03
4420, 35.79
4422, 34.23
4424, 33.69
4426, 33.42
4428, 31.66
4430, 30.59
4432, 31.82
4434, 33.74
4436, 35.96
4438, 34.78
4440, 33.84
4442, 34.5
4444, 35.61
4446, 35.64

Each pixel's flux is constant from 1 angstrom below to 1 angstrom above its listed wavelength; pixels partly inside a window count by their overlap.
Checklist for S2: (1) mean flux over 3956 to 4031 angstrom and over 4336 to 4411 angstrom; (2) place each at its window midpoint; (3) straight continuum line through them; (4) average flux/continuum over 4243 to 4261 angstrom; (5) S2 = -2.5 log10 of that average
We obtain 0.30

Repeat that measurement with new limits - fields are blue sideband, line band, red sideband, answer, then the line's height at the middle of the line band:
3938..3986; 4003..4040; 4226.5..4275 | 0.370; 69.9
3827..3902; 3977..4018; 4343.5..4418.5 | 0.451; 94.6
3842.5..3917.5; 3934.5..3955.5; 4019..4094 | 0.223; 96.2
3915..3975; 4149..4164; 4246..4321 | 0.457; 52.5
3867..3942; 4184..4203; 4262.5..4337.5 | 0.450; 58.9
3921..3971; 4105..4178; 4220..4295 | 0.432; 51.7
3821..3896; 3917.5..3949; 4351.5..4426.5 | 0.142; 97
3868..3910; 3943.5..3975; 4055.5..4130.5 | 0.384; 114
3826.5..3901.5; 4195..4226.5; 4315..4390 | 0.473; 56.3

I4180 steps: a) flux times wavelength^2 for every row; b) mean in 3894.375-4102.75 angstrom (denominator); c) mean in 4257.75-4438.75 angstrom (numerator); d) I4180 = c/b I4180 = 0.56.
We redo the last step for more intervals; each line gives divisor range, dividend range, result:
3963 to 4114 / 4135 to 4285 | 0.74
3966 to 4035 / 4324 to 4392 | 0.62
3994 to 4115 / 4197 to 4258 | 0.85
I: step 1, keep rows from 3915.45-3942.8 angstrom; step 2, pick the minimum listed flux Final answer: 72.67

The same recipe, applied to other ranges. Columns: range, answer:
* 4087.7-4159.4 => 31.67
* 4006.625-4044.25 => 42.6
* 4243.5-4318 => 27.81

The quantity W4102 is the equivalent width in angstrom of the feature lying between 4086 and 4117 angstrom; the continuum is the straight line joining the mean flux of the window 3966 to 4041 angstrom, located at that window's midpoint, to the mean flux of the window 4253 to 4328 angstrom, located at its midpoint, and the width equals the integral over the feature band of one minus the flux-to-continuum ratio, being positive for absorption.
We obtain 8.3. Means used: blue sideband 60.7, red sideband 33.4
